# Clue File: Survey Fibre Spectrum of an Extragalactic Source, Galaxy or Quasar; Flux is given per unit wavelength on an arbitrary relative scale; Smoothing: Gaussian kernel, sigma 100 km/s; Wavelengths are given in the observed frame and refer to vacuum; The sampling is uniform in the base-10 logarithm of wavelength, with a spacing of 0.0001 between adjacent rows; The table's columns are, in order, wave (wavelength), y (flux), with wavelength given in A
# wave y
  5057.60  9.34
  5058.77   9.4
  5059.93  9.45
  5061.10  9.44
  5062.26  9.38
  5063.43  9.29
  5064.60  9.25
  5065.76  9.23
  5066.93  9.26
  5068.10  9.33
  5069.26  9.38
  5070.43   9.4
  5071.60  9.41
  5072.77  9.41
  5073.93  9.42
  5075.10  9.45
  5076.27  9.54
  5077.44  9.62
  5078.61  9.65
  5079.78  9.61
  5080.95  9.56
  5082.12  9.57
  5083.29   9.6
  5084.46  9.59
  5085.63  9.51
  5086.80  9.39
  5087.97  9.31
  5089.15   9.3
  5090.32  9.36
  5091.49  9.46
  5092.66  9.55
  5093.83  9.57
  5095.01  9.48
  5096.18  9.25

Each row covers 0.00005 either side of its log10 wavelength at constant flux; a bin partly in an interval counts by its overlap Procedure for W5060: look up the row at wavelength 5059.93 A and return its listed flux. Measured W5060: 9.45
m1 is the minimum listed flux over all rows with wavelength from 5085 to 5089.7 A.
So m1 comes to 9.3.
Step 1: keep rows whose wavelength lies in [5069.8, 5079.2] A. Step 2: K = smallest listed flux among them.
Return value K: 9.4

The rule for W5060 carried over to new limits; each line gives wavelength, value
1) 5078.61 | 9.65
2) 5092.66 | 9.55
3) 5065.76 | 9.23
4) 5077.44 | 9.62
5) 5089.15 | 9.3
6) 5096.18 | 9.25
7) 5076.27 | 9.54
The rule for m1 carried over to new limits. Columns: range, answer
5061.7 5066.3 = 9.23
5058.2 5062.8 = 9.38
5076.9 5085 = 9.56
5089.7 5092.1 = 9.36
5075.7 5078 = 9.54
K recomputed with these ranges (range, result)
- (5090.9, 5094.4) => 9.46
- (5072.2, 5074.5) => 9.41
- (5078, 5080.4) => 9.61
